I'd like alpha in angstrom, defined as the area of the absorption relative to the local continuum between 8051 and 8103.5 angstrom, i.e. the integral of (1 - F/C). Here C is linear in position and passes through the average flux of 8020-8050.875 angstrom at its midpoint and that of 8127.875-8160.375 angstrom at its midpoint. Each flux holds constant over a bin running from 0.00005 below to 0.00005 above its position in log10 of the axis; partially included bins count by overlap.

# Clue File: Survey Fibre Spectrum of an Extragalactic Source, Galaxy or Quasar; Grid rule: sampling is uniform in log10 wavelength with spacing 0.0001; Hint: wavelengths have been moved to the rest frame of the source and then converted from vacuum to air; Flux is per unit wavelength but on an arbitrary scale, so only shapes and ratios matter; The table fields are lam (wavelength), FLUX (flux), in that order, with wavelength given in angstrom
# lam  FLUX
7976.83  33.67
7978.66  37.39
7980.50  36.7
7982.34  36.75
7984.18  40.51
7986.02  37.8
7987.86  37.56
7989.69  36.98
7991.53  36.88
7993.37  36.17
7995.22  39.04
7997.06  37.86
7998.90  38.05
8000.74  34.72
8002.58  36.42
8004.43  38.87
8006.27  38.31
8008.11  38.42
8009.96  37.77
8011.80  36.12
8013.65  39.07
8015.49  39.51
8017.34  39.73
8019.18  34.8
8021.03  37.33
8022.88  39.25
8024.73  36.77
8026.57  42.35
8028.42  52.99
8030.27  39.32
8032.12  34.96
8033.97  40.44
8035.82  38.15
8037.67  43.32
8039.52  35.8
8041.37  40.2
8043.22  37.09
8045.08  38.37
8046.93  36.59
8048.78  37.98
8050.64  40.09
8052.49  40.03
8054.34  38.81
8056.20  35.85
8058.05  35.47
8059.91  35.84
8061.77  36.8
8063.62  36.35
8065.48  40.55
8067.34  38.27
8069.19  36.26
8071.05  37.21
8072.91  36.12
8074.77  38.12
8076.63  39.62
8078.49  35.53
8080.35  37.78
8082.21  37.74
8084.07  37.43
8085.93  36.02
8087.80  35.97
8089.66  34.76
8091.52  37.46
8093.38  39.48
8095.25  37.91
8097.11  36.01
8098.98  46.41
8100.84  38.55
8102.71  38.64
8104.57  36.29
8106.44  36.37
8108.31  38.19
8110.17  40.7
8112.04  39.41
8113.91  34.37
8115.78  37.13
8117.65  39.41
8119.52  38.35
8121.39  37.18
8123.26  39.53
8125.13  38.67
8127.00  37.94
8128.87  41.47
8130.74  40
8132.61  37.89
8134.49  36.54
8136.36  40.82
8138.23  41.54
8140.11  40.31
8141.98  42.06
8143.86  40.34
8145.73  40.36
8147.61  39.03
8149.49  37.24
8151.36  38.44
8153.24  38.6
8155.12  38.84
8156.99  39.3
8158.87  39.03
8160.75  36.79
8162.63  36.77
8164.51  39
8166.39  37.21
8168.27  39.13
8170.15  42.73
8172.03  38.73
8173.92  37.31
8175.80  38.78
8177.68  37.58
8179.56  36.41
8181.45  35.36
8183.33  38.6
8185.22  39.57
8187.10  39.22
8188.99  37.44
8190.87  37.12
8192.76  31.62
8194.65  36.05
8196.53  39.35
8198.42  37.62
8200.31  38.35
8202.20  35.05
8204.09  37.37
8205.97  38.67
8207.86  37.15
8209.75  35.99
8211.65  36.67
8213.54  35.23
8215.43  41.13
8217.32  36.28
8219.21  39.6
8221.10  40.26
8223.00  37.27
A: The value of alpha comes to 2.32 angstrom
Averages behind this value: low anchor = 39.4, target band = 37.7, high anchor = 39.5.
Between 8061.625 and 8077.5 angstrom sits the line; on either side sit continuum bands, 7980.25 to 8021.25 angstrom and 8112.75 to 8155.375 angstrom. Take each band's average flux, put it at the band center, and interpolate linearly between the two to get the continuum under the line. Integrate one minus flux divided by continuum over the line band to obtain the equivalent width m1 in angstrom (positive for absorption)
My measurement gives 0.2 angstrom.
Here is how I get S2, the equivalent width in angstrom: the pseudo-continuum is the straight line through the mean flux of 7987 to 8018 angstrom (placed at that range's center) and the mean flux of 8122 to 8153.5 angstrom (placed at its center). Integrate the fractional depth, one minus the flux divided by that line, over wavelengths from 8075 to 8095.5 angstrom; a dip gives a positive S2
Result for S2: 0.8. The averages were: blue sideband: 37.7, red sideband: 39.5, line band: 37.2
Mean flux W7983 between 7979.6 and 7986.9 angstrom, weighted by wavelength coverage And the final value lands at 37.9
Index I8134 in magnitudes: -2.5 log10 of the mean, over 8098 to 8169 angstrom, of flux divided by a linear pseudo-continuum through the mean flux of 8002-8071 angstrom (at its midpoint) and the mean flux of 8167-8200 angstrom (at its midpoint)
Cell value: -0.02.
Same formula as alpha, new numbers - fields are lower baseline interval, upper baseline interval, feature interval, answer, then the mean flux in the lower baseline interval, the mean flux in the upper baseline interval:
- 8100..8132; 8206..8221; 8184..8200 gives 0.2 angstrom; 38.4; 37.7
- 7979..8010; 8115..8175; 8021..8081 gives -0.6 angstrom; 37.6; 39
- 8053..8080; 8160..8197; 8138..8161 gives -1.1 angstrom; 37.3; 37.7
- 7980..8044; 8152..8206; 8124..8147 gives -1.1 angstrom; 38.5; 37.8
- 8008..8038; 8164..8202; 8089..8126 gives 0.3 angstrom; 39.4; 37.8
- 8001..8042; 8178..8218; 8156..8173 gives -0.6 angstrom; 39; 37.2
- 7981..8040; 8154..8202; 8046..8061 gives 0.3 angstrom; 38.5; 37.9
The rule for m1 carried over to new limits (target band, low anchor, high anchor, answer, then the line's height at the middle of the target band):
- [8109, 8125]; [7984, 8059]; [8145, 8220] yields -0.1 angstrom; 38.1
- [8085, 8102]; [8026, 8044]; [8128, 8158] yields 0.8 angstrom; 40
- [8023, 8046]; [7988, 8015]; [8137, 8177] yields -1.3 angstrom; 37.9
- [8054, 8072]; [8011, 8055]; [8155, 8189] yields 0.9 angstrom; 39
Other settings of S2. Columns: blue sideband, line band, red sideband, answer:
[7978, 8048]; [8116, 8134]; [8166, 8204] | -0.4 angstrom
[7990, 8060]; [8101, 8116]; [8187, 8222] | 0.1 angstrom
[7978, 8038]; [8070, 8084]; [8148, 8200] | 0.3 angstrom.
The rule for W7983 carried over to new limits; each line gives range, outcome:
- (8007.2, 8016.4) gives 38.2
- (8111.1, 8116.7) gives 36.9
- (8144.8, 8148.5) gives 39.7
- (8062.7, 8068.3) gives 38.4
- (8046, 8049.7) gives 37.3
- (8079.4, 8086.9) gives 37.2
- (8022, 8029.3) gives 42.8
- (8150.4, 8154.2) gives 38.5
